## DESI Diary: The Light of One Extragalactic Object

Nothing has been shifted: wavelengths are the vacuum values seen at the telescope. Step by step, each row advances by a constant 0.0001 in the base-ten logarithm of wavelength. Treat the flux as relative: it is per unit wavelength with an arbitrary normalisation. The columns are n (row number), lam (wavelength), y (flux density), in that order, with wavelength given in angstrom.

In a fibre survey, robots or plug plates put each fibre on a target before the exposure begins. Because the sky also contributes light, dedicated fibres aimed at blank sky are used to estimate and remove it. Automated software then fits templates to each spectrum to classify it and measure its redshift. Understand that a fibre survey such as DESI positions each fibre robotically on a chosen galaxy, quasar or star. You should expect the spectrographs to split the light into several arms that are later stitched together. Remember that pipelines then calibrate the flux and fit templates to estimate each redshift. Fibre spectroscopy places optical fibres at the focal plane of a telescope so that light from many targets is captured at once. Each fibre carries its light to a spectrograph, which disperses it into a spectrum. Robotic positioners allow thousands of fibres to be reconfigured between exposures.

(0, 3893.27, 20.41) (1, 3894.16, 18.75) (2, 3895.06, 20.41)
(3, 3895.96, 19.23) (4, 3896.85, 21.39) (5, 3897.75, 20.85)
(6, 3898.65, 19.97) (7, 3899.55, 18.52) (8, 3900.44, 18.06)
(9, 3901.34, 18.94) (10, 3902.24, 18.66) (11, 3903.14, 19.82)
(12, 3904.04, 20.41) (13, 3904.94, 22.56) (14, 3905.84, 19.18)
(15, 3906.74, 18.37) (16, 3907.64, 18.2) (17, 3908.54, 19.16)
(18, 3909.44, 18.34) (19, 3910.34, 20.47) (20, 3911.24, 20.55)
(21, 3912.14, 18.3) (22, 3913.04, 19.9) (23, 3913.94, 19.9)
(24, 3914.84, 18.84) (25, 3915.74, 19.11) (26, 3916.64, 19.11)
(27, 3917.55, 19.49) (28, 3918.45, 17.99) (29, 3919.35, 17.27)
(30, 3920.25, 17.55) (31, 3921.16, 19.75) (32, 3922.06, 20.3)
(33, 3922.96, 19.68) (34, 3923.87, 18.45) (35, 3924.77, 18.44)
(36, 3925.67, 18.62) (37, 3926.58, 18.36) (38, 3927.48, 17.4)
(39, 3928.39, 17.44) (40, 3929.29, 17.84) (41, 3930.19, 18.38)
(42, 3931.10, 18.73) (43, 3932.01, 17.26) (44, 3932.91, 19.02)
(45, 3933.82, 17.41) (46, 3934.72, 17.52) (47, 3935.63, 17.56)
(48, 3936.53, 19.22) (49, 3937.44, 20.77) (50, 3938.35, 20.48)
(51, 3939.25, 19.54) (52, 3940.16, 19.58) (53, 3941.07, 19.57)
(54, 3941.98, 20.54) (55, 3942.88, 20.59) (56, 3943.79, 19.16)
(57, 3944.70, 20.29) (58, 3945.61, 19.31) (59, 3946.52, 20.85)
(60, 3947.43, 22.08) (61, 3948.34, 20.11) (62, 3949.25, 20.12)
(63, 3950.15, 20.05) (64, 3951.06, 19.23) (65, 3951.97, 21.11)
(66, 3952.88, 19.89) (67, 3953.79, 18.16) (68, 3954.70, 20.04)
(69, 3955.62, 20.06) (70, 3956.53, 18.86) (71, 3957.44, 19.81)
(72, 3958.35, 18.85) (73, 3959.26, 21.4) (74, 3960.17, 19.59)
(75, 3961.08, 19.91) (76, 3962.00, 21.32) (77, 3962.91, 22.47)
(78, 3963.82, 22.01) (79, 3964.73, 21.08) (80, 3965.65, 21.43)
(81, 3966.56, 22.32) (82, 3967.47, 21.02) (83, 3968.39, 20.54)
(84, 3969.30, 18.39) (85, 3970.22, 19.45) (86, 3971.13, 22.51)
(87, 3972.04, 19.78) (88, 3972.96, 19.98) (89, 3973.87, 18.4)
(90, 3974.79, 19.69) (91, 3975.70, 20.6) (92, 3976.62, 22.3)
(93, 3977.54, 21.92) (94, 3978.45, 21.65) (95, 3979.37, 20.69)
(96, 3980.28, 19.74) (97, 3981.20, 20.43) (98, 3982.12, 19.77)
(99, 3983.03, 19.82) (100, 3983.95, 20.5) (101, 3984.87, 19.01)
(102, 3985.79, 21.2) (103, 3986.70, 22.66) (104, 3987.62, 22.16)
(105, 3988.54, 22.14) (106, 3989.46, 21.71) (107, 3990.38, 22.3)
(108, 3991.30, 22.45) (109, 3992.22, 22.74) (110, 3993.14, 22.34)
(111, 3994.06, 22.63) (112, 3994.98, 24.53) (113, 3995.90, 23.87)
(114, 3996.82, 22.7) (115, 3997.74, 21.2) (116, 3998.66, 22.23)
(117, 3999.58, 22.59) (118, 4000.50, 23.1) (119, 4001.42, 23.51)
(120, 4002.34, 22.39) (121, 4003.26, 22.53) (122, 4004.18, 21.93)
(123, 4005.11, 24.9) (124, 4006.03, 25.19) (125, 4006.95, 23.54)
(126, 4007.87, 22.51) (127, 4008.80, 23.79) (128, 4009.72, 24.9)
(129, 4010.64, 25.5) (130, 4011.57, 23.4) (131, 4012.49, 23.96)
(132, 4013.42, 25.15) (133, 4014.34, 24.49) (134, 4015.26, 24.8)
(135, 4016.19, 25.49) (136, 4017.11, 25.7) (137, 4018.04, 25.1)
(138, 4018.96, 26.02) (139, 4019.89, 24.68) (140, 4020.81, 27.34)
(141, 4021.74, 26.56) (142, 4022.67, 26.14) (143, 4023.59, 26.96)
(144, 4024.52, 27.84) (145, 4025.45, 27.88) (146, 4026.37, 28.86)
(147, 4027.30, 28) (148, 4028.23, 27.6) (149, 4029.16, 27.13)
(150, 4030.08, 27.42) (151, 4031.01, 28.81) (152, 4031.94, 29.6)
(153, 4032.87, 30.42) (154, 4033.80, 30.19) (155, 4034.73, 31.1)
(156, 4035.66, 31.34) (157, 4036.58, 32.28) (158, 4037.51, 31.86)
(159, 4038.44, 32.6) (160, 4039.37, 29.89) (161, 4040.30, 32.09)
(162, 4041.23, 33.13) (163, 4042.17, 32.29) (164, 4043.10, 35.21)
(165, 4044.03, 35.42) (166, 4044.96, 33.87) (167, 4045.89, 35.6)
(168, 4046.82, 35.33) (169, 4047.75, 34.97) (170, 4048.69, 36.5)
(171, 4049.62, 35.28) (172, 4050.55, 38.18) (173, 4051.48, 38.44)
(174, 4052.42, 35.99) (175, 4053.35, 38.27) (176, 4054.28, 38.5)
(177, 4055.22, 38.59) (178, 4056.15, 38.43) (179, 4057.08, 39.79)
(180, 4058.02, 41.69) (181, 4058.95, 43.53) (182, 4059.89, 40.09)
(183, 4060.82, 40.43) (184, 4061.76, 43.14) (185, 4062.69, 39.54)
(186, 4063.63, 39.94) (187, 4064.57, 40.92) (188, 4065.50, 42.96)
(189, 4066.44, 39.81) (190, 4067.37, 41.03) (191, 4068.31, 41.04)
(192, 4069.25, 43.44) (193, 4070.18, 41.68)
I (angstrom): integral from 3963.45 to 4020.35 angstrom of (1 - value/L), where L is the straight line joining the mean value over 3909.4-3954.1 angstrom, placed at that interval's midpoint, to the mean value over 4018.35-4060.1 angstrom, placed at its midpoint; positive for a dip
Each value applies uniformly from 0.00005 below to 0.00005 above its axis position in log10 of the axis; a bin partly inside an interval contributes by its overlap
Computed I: 9.3 angstrom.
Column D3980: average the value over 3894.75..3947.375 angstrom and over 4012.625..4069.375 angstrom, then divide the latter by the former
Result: 1.7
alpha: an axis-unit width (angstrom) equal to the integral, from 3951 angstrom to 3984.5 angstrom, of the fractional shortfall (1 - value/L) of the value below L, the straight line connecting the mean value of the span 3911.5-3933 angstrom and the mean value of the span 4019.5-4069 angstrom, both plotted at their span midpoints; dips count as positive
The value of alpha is 5.52 angstrom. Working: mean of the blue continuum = 18.6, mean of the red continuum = 34.3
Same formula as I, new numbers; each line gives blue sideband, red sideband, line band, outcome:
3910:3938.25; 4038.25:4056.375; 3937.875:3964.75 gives 2.64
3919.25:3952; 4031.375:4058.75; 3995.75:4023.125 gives 5.11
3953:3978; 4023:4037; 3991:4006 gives 1.14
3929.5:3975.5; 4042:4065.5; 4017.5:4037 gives 3.09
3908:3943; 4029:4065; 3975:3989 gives 2.96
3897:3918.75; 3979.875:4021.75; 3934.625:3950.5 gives 0.68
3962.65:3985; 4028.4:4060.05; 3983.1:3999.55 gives 1.34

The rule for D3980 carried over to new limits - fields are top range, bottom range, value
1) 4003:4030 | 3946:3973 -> 1.25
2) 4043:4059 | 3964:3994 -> 1.78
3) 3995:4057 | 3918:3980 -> 1.46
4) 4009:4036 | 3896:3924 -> 1.39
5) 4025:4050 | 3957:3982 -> 1.53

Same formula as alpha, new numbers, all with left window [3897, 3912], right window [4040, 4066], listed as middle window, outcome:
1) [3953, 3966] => 2.9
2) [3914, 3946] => 5.3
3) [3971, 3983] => 3.4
